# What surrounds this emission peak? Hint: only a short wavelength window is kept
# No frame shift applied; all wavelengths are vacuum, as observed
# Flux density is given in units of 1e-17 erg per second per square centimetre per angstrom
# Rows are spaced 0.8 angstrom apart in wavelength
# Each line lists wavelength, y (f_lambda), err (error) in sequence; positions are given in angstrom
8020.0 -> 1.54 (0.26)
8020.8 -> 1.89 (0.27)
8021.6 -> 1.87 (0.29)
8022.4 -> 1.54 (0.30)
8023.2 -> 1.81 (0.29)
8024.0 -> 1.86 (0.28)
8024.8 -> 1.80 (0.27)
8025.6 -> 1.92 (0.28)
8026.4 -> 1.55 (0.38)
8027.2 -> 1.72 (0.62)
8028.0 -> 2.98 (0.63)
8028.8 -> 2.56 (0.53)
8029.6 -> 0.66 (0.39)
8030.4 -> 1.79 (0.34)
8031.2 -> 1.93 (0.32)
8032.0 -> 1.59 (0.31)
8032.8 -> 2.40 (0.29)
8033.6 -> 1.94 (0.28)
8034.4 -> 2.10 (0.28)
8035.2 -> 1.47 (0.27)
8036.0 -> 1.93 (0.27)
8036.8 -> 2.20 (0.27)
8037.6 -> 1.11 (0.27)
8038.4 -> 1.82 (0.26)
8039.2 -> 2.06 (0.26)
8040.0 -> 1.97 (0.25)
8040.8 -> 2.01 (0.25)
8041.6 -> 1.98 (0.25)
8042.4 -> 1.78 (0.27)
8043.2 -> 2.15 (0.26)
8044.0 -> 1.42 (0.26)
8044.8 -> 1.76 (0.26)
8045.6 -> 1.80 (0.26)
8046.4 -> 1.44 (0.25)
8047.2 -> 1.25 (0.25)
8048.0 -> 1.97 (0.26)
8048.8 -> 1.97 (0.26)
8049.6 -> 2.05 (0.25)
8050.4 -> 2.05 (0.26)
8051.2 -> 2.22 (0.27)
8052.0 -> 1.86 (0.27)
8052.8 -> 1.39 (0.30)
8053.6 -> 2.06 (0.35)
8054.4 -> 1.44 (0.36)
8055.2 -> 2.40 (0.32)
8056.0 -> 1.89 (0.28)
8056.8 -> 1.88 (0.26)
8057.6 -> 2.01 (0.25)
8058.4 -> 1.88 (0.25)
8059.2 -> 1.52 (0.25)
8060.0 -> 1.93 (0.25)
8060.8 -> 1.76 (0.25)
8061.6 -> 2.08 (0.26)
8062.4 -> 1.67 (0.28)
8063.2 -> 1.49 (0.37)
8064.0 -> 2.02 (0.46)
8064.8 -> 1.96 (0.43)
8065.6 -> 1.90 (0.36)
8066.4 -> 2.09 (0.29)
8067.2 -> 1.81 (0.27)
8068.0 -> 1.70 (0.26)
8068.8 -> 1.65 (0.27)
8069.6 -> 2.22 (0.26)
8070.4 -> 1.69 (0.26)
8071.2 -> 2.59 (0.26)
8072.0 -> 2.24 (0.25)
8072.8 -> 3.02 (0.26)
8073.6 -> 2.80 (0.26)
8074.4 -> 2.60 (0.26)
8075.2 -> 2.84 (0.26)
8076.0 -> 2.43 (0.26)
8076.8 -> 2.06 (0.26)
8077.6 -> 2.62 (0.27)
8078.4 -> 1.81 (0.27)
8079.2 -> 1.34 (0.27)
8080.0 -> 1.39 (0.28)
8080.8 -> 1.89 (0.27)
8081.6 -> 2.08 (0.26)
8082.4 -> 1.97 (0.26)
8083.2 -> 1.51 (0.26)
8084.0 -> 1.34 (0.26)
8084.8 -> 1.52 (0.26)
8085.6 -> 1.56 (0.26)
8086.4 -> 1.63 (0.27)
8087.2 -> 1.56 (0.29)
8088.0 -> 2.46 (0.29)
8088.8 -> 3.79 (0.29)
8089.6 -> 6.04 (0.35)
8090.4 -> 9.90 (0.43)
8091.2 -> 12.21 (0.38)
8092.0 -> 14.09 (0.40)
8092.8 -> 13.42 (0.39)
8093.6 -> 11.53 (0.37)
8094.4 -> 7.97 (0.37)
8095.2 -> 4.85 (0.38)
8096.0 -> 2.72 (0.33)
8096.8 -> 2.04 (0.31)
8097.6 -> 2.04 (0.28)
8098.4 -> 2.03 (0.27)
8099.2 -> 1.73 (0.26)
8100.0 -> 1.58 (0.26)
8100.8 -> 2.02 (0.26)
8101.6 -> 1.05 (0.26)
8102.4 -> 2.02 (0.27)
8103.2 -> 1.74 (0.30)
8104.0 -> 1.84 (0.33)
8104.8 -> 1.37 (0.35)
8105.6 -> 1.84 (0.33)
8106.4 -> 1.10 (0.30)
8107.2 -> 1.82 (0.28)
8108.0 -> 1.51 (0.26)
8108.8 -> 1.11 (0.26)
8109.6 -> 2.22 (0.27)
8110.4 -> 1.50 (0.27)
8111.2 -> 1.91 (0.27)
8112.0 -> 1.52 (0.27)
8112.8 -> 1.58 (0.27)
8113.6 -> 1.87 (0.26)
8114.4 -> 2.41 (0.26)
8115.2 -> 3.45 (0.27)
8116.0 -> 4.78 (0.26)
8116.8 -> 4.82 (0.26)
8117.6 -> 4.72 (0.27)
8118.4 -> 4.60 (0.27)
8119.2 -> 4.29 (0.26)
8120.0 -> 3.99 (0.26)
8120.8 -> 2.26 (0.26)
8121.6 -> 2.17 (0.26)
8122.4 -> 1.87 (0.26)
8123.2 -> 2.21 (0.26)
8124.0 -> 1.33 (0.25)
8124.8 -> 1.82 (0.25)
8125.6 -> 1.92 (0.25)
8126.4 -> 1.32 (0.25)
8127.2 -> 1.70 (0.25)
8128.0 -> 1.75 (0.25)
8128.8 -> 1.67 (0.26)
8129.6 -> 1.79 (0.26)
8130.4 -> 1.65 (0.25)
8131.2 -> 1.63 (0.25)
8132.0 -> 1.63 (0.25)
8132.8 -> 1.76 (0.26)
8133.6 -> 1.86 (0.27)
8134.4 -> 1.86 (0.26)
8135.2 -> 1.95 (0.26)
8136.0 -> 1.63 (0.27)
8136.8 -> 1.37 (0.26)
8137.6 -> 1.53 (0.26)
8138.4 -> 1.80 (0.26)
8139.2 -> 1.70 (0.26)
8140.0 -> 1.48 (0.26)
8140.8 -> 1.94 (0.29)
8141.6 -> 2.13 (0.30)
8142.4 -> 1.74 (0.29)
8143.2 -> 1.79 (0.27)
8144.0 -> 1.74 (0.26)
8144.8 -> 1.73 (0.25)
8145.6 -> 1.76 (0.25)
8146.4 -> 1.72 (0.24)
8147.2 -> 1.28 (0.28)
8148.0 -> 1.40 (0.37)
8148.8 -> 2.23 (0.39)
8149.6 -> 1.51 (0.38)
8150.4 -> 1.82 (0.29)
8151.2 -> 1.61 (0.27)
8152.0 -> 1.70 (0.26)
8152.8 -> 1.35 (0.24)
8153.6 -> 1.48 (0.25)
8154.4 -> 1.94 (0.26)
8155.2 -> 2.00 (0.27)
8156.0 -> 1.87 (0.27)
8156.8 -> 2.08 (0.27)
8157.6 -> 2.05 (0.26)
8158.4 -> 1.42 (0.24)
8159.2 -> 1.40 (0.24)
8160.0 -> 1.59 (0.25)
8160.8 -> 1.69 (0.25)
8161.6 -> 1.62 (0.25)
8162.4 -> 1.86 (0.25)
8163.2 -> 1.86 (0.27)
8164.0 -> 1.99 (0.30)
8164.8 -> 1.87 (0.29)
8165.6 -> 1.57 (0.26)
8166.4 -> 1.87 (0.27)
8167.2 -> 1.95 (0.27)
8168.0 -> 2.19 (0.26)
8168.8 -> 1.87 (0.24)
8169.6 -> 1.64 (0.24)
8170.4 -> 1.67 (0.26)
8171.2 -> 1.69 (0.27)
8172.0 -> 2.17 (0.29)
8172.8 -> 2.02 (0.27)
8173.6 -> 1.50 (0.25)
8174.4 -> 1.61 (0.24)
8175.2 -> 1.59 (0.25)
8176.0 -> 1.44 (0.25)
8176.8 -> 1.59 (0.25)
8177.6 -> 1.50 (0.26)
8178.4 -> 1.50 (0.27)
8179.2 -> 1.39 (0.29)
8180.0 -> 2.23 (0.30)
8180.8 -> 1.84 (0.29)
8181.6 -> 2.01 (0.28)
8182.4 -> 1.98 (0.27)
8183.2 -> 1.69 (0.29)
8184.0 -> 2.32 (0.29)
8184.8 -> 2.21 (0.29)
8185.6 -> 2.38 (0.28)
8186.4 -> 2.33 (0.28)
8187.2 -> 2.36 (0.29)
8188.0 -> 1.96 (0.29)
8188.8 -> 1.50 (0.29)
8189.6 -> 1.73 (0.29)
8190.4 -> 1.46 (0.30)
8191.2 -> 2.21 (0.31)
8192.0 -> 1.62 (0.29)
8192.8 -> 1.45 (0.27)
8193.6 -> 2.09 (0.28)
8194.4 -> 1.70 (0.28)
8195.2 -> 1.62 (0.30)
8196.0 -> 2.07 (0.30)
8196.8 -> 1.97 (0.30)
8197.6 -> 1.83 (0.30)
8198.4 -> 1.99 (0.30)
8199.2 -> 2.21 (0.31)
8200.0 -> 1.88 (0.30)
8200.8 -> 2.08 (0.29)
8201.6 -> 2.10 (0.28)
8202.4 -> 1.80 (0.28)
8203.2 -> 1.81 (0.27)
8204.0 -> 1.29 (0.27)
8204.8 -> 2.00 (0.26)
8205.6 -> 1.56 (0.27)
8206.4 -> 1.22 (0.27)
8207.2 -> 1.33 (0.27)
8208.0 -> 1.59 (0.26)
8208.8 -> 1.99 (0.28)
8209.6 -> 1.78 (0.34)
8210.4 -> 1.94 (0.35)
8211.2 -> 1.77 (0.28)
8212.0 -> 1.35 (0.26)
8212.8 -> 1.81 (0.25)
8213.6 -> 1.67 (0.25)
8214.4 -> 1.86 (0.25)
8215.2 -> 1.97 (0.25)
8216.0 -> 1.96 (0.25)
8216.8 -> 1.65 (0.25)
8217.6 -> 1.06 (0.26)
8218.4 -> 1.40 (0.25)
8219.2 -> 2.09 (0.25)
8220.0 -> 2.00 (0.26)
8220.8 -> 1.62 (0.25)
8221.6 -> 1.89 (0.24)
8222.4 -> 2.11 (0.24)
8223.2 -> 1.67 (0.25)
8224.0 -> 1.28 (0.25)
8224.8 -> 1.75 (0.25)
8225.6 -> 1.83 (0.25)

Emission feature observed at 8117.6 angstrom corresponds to [N II] 6583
